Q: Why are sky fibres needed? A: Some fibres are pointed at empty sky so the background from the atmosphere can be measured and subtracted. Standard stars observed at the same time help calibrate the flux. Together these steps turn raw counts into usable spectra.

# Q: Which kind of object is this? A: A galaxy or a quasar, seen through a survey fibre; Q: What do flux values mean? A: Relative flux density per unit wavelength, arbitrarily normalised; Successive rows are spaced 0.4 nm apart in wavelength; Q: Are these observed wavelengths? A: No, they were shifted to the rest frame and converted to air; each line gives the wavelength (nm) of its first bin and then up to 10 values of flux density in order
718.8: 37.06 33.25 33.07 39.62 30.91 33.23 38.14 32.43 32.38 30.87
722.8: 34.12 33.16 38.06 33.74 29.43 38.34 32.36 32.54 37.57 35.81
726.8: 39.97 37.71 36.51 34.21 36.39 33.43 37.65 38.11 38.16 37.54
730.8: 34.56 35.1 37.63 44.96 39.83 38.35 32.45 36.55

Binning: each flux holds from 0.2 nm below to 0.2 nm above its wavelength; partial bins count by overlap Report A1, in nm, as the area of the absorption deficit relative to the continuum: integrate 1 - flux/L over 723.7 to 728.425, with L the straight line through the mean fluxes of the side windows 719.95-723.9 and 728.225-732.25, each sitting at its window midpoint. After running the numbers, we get 0.044 nm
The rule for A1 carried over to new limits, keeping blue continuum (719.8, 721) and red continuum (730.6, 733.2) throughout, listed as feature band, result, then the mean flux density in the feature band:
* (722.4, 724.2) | 0.06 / 34.3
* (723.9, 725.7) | 0.13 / 33.3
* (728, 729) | 0.06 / 34.8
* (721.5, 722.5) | 0.09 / 31.9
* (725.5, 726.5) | 0.02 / 35.5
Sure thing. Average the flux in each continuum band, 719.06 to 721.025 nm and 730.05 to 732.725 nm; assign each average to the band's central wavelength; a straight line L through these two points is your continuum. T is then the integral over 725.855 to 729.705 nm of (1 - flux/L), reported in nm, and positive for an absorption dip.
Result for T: 0.03 nm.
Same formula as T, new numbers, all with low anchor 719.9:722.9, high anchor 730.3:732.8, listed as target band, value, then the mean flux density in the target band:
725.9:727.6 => -0.07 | 37.6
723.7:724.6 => 0.07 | 32.3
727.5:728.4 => 0.03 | 35.5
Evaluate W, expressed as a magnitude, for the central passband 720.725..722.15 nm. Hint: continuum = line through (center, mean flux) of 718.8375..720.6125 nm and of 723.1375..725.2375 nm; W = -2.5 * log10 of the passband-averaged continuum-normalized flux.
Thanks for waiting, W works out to 0.01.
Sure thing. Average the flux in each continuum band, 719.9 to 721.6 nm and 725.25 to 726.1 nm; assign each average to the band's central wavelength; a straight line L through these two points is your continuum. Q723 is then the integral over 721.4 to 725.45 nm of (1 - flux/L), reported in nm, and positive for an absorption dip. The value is 0.13 nm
